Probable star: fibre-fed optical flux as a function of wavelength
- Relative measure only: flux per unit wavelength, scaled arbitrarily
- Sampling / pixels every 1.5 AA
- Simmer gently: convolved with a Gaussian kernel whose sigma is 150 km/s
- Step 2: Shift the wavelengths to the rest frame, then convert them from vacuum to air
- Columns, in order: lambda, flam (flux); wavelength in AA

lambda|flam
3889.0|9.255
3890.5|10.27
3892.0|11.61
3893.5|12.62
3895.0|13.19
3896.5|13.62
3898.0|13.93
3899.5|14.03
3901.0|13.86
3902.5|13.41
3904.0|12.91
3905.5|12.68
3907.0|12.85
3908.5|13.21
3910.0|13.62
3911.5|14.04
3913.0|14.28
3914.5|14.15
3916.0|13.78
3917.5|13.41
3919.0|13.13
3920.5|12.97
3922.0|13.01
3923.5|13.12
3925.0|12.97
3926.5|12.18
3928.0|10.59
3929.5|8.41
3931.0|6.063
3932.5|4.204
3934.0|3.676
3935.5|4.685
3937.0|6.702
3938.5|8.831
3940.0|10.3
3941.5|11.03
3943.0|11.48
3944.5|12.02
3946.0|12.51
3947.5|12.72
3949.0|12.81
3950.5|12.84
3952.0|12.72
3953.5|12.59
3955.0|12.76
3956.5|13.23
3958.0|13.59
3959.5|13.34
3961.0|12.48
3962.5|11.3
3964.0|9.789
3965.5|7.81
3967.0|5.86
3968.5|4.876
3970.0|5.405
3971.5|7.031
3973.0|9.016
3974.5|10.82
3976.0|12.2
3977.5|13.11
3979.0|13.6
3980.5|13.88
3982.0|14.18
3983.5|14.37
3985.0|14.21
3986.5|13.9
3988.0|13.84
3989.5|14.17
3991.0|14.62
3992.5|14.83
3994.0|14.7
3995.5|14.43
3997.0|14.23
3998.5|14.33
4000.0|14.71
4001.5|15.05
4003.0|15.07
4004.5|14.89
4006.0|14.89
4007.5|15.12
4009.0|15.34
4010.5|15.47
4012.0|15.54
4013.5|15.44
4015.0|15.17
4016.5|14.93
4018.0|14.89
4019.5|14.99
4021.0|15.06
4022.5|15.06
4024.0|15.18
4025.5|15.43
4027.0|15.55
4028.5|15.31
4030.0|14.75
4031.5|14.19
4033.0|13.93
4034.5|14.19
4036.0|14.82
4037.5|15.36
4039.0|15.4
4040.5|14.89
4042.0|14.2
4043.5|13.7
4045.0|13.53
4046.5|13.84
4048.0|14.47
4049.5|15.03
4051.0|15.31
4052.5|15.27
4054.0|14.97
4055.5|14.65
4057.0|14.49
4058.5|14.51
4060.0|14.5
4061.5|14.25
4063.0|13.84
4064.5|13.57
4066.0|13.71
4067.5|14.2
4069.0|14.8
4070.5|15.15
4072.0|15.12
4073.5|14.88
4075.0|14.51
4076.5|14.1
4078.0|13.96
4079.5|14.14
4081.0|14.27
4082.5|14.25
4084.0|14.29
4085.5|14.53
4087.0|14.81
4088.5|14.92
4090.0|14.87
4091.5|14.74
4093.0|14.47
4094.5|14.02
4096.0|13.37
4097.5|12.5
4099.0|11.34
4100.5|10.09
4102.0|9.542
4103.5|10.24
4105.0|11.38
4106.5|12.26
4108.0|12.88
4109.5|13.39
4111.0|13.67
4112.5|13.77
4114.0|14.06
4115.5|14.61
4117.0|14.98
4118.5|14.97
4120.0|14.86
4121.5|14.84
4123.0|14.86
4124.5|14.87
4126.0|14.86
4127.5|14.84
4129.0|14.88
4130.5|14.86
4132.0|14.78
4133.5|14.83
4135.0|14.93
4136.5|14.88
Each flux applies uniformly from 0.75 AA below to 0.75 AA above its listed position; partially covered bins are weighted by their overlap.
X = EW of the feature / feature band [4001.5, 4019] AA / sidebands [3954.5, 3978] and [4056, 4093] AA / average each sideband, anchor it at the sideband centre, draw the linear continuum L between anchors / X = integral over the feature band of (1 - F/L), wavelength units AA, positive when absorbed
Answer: -4.9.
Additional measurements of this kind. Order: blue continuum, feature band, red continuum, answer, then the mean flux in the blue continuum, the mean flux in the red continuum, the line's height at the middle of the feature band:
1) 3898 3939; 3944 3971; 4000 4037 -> 3.7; 11.4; 15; 12.8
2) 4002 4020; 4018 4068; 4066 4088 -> 0.7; 15.1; 14.5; 14.8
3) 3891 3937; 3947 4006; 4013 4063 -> 3.7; 11.8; 14.7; 13.3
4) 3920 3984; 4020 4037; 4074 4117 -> -3.9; 10.6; 13.4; 12.1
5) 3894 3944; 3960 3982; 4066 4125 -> 4.0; 11.5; 13.8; 12.2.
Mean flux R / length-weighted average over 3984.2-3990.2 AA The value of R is 14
